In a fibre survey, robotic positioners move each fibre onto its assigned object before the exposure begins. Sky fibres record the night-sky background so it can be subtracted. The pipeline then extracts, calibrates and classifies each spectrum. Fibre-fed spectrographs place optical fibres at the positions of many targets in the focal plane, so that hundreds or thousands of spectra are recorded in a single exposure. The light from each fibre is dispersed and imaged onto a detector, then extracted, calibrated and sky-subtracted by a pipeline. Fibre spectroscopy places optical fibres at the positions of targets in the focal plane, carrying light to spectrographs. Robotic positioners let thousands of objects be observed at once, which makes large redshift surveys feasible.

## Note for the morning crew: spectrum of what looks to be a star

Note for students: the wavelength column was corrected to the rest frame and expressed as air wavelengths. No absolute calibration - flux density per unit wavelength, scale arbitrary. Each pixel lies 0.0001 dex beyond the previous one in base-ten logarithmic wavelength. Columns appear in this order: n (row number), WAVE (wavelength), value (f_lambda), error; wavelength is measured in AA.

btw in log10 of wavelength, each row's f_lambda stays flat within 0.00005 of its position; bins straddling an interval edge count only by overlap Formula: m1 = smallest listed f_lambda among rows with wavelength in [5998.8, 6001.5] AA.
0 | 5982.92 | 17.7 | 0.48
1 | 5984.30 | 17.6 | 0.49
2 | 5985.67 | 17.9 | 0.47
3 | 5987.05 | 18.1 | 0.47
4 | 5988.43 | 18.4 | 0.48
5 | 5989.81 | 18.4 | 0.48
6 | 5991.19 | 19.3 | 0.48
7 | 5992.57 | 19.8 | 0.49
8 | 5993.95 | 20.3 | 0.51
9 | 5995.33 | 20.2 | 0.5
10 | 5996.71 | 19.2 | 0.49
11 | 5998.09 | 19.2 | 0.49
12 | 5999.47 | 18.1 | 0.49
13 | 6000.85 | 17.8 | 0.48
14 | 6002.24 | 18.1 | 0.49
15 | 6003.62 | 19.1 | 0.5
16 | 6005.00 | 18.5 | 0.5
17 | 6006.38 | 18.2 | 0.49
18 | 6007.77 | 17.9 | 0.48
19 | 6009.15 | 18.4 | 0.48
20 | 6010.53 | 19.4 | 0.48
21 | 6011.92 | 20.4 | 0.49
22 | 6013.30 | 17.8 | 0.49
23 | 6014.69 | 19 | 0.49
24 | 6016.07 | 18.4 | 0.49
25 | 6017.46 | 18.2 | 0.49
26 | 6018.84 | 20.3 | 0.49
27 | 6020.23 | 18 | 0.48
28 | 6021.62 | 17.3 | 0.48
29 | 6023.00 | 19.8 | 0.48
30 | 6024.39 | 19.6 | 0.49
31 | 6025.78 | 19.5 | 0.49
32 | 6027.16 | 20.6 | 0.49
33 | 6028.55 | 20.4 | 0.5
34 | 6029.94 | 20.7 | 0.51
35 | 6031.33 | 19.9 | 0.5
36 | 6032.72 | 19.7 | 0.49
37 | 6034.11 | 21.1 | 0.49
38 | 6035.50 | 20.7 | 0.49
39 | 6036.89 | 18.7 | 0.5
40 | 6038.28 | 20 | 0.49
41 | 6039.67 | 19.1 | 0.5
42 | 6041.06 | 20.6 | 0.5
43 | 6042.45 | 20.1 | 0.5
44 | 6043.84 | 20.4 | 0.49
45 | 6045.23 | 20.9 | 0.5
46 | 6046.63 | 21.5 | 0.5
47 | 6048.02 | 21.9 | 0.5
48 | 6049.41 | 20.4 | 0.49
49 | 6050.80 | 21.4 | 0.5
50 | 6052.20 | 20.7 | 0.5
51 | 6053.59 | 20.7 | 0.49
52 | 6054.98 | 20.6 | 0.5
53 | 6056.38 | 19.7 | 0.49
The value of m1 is 17.8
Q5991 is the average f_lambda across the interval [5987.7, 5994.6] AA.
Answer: 19.2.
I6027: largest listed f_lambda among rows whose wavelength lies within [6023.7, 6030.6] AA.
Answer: 20.7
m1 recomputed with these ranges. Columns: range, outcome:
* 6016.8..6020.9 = 18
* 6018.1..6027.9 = 17.3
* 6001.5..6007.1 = 18.1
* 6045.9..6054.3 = 20.4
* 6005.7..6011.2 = 17.9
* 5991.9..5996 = 19.8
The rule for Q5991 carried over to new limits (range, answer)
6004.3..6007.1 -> 18.3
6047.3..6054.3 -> 21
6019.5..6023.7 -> 18.4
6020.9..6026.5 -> 19.1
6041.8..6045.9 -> 20.5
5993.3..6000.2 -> 19.4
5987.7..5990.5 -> 18.4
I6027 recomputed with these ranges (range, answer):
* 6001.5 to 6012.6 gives 20.4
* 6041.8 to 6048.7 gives 21.9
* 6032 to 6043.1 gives 21.1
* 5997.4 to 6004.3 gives 19.2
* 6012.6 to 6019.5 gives 20.3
